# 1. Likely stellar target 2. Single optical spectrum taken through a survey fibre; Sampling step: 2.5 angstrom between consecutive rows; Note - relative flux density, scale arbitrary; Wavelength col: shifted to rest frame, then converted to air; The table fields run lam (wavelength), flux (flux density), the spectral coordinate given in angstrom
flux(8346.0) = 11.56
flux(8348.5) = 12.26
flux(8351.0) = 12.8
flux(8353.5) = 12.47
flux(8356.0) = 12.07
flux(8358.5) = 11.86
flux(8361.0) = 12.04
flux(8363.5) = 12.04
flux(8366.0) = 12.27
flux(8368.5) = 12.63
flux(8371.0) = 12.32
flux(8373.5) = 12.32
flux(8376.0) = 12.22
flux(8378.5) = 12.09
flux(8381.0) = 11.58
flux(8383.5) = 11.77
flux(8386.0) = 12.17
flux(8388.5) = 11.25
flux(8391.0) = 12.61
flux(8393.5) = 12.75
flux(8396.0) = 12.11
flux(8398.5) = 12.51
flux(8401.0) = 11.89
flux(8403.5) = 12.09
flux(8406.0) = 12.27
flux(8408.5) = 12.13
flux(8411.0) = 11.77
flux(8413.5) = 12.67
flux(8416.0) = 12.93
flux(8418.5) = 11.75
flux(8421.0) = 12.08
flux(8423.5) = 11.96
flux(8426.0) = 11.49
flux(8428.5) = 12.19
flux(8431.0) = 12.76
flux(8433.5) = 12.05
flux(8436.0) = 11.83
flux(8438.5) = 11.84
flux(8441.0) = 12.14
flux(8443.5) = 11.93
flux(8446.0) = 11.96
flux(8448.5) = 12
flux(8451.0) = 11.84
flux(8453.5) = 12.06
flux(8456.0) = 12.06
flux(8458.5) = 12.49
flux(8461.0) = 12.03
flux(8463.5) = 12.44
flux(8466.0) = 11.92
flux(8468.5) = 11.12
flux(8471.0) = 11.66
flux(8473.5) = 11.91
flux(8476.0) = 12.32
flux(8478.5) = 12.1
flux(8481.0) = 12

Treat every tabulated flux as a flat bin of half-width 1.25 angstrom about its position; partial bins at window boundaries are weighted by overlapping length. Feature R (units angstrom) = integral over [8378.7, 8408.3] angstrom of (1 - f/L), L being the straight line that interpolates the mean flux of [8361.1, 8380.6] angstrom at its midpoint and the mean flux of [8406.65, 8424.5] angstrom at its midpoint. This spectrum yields 0.3 angstrom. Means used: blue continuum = 12.2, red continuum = 12.2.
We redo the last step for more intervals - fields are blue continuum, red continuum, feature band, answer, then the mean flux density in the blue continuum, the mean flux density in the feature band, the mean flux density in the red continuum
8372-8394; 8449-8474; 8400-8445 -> -0.3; 12.1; 12.1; 12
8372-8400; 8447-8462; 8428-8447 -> 0.0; 12.1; 12.1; 12.1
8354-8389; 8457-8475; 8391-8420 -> -0.6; 12.1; 12.3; 11.9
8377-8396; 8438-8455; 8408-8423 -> -0.3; 12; 12.2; 12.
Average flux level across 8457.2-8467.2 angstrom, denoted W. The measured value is 12.2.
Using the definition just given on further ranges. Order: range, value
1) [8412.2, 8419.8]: 12.4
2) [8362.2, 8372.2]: 12.3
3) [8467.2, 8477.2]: 11.8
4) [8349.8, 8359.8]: 12.3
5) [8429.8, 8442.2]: 12.1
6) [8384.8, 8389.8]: 11.7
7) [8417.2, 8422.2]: 11.9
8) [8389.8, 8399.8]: 12.5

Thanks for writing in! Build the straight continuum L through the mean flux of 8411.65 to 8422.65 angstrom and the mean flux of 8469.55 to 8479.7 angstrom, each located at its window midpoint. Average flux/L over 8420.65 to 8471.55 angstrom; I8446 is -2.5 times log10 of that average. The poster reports 0.013 mag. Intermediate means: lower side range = 12.3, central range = 12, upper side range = 12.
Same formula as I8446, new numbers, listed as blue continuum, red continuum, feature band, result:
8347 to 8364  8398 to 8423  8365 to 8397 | 0.00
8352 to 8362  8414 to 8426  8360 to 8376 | -0.01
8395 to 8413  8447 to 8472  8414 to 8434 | -0.01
